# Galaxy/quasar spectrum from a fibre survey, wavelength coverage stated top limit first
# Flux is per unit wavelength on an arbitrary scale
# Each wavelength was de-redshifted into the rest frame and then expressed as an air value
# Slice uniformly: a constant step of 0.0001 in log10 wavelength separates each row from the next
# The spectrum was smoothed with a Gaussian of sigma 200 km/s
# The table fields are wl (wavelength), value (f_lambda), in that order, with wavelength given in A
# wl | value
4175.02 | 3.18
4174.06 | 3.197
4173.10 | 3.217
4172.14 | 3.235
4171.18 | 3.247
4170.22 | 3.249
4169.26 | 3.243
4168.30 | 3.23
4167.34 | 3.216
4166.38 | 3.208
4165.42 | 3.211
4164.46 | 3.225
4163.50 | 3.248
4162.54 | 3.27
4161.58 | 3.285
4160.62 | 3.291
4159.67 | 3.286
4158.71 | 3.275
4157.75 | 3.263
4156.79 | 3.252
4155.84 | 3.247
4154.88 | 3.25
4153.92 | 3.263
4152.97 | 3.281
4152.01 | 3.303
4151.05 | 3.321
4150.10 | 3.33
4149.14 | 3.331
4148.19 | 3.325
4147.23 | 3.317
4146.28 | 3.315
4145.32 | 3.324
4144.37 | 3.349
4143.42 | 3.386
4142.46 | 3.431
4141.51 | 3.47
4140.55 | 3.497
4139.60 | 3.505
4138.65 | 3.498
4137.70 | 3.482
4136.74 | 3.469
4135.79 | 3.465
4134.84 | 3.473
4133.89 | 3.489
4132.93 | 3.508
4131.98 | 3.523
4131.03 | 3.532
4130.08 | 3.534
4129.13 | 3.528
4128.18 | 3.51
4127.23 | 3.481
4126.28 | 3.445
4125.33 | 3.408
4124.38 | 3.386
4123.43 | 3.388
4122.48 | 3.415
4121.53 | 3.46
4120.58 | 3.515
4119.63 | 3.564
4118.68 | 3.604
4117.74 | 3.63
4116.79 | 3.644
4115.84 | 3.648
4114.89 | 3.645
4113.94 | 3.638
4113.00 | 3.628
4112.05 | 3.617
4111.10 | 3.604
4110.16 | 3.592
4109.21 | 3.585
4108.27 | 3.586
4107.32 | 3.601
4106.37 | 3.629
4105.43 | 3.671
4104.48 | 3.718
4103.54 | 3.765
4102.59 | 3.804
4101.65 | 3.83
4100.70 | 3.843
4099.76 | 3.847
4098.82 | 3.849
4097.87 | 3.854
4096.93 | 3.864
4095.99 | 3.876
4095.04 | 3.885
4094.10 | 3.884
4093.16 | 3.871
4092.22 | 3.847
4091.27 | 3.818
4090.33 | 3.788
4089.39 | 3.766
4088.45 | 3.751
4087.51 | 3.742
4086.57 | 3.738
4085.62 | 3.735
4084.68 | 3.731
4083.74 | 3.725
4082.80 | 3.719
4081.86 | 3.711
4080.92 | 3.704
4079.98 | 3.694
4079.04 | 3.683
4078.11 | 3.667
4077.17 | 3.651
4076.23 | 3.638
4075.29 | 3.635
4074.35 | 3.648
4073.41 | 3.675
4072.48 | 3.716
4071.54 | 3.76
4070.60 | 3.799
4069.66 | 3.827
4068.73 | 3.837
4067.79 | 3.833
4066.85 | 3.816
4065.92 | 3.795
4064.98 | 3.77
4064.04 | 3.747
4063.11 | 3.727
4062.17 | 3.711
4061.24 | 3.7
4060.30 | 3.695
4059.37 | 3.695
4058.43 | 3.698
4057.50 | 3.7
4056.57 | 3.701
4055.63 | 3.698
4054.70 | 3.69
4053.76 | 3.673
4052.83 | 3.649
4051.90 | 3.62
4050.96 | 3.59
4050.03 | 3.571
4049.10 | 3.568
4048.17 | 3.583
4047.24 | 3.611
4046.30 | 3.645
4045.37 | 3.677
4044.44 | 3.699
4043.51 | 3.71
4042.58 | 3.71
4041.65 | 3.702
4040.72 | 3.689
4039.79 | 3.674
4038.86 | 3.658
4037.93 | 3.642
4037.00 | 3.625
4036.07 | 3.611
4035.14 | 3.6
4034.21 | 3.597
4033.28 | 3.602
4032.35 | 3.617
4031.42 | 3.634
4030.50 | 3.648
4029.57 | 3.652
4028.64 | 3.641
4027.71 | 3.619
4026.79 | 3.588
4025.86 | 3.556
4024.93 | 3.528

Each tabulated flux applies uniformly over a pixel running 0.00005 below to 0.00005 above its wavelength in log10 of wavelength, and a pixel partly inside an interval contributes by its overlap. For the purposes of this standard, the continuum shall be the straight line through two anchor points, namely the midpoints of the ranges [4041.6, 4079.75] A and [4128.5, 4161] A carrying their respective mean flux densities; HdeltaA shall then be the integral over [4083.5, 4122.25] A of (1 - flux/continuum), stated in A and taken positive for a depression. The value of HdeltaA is -1.9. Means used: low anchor 3.7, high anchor 3.39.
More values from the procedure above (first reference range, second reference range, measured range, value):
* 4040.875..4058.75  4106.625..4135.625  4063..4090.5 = -0.9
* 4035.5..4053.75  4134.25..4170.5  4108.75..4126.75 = -0.6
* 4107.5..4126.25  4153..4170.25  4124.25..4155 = -0.2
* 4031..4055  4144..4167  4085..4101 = -1.6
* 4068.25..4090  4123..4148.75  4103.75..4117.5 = -0.2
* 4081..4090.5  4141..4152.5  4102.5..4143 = -0.5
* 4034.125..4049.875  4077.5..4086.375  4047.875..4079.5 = -0.2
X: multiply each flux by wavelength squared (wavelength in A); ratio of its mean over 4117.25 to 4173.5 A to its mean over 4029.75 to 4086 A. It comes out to 1.0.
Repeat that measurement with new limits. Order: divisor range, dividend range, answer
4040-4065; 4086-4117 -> 1.04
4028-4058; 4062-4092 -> 1.04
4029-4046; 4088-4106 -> 1.08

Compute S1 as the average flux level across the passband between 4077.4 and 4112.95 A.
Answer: 3.74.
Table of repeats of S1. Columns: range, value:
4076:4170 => 3.53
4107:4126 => 3.56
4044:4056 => 3.64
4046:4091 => 3.71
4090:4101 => 3.85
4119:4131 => 3.47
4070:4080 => 3.69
